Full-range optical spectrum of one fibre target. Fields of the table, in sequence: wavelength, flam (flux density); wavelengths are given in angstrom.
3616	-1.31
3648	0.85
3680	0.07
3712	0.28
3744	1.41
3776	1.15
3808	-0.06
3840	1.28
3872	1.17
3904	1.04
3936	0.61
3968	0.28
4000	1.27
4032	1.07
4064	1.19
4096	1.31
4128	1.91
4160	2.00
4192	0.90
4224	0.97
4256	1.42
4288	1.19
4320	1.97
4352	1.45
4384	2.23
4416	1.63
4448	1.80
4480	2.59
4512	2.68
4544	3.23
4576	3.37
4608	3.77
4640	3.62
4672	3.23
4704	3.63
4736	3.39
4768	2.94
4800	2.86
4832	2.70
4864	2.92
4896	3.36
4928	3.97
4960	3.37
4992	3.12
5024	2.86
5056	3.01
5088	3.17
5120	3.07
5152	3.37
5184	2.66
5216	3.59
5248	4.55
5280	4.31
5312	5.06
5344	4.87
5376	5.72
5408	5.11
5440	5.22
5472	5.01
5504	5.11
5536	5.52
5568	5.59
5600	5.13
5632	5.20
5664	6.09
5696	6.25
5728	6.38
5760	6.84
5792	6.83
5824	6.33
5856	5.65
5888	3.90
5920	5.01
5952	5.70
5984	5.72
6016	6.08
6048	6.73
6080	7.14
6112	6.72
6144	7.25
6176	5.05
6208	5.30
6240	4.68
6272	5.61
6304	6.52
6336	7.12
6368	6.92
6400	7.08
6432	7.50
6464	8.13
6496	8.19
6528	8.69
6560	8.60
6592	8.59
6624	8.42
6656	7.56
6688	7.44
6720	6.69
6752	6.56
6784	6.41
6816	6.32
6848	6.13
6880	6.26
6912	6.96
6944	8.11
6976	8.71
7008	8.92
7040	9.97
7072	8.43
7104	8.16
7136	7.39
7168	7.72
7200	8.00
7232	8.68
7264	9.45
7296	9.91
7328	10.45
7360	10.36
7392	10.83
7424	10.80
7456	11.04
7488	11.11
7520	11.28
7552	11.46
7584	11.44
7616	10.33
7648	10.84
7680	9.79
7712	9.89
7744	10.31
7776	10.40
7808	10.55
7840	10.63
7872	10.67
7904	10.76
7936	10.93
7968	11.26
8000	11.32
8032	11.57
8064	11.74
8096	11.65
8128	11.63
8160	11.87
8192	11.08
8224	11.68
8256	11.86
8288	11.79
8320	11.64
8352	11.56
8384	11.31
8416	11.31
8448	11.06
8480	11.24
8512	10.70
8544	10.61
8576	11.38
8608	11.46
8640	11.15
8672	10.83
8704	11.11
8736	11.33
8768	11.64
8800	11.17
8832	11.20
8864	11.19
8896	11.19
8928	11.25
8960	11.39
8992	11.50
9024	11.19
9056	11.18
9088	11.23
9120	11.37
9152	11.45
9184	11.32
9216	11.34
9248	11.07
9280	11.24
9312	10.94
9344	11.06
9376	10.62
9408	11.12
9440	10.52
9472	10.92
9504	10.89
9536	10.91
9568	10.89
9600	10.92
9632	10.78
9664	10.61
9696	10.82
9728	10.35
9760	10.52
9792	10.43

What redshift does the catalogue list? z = 0.000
